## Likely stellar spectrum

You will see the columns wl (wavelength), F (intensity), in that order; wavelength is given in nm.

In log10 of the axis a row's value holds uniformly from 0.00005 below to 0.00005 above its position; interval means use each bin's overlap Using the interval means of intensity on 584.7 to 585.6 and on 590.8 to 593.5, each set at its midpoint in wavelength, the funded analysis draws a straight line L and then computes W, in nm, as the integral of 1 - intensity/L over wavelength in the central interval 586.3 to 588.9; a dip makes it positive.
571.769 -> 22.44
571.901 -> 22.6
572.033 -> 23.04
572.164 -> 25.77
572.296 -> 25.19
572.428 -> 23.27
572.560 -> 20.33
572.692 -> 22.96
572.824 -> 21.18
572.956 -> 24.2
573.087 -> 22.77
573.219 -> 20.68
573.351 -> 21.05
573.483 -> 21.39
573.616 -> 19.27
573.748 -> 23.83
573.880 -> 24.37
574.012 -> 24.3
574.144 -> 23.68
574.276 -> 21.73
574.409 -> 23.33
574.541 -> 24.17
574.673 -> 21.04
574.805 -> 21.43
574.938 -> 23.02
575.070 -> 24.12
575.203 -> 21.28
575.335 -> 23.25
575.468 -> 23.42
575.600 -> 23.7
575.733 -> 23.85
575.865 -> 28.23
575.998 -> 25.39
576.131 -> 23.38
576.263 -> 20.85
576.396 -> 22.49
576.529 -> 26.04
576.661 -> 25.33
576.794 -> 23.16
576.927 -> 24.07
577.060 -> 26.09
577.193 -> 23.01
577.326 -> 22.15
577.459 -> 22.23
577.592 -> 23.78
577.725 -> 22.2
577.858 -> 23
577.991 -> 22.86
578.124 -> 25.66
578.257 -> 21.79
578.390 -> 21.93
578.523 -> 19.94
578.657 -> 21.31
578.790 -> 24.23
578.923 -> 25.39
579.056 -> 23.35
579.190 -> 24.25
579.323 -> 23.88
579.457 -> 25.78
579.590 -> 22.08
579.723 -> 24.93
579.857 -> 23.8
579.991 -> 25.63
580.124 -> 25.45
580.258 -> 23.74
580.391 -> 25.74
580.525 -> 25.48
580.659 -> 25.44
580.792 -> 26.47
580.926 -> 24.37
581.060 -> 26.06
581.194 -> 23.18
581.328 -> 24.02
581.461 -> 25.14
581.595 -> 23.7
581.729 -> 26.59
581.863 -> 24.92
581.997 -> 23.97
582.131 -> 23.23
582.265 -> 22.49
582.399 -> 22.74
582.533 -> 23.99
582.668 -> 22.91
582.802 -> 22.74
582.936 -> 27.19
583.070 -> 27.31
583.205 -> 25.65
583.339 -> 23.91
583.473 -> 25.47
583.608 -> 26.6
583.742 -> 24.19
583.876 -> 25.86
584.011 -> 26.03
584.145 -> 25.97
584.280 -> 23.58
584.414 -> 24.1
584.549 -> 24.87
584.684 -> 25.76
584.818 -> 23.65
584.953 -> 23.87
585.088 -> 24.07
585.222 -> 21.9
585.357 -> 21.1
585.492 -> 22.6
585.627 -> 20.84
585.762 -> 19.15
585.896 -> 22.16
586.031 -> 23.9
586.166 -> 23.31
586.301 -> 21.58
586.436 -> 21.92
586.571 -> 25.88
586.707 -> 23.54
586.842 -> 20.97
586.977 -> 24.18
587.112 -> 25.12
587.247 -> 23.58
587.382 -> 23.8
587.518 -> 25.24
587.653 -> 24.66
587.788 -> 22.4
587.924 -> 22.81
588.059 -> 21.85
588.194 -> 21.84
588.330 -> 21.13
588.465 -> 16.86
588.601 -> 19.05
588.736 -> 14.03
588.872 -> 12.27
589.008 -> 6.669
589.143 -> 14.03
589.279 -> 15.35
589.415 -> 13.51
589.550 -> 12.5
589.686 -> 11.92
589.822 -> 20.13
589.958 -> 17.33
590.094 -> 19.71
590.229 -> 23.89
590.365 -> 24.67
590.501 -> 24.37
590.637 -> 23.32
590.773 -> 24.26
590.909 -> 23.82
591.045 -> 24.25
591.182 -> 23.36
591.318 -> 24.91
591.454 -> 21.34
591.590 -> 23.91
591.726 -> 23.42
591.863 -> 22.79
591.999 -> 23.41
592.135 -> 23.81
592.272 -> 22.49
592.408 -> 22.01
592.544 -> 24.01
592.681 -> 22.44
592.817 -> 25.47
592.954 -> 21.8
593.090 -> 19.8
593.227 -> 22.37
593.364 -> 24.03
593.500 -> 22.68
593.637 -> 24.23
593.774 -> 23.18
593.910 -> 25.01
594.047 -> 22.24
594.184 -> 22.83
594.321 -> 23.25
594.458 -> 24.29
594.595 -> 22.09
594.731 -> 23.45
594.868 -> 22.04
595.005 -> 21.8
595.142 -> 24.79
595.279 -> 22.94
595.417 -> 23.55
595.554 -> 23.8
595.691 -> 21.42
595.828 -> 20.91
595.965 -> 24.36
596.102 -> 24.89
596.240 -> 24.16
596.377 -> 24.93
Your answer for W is 0.139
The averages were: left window 22.9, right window 23.1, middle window 21.8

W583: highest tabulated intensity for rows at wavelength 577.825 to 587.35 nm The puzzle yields 27.31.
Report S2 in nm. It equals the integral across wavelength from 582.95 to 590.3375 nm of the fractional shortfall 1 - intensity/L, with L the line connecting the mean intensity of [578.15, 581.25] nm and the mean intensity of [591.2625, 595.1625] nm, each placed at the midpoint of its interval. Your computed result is 0.63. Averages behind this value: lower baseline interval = 24.1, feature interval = 21.6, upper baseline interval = 23.1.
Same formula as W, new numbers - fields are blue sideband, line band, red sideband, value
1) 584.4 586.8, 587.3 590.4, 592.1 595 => 0.61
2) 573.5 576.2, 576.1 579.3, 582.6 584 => 0.09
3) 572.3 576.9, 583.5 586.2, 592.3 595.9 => -0.08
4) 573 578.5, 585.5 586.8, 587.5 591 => -0.16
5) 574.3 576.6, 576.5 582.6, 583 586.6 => -0.09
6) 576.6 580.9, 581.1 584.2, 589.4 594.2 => -0.18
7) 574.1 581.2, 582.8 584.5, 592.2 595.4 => -0.14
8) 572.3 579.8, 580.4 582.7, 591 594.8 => -0.13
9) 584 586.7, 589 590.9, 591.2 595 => 0.38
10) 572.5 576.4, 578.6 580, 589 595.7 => -0.09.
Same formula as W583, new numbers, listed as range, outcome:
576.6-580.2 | 26.09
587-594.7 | 25.47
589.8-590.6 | 24.67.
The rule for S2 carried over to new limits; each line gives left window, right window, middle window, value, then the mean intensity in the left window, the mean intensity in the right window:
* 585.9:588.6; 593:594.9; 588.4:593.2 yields 0.56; 22.8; 23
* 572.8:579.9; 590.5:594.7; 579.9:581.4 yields -0.12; 23.2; 23.2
